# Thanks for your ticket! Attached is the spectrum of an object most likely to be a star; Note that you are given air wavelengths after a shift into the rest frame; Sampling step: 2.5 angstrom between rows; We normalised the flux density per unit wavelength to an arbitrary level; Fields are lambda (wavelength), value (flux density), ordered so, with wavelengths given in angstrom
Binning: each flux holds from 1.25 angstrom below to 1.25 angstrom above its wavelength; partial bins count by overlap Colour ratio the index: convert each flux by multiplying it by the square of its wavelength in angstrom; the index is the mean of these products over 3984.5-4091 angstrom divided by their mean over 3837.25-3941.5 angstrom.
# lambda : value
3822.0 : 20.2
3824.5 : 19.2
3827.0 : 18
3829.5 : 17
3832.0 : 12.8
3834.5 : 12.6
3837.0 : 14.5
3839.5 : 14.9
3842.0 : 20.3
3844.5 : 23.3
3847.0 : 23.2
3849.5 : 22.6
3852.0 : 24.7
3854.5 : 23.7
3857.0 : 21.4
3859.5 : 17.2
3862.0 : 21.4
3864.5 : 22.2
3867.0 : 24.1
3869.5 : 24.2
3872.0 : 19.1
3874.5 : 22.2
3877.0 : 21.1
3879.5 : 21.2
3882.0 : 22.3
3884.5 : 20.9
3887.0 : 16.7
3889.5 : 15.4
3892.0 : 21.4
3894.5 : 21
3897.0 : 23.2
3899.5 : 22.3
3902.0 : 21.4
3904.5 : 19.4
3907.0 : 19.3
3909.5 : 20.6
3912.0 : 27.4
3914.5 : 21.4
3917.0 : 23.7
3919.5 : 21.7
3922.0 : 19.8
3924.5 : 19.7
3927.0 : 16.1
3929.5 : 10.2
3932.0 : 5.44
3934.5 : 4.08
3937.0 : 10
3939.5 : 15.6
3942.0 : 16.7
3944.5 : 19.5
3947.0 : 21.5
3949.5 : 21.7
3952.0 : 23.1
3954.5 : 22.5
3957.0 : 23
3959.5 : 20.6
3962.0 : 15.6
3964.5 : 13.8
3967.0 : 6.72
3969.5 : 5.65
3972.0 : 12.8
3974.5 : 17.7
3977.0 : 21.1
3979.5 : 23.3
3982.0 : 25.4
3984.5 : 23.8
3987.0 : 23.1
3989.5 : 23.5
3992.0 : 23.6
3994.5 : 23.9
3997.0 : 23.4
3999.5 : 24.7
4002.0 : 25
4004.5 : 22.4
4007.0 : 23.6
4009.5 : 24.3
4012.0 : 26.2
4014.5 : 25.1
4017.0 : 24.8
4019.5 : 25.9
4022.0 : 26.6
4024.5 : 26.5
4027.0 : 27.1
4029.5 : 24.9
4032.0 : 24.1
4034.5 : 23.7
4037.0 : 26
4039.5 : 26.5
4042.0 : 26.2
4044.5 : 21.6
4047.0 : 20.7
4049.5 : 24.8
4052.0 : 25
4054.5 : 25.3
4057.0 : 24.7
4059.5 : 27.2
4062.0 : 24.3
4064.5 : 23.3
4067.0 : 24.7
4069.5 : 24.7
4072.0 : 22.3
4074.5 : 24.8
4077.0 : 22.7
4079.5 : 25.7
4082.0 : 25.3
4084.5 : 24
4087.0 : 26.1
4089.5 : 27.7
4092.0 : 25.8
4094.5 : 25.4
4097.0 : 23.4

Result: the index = 1.36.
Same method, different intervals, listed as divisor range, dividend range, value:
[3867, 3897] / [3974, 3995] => 1.17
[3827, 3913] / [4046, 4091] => 1.34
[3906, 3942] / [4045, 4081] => 1.55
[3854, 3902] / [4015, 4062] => 1.29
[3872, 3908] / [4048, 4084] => 1.31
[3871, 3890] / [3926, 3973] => 0.77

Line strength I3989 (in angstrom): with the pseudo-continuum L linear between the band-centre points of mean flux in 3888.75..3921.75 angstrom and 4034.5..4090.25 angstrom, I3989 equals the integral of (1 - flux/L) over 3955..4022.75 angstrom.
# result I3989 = 5.6 angstrom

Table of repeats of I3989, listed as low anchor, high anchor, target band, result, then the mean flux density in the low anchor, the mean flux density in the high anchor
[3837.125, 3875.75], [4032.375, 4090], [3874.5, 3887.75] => 0.64 angstrom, 21.4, 24.6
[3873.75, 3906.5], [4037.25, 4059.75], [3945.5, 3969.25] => 4.35 angstrom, 20.6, 24.6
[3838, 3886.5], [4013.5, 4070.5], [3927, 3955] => 9.38 angstrom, 21.5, 24.9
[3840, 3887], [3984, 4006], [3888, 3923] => 1.69 angstrom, 21.7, 23.7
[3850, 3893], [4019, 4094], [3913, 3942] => 8.91 angstrom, 21.2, 24.9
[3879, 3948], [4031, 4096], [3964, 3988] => 4.28 angstrom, 18.5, 24.7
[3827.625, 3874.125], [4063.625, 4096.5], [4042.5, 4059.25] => 0.12 angstrom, 20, 24.8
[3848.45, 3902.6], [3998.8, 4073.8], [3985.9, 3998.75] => 0.14 angstrom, 21.3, 24.7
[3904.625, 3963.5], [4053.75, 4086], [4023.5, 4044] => -2.34 angstrom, 18.2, 24.5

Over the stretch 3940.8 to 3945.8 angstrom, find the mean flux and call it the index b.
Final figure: 18.1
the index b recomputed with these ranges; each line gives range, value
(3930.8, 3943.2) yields 10.4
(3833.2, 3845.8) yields 17.1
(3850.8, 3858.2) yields 23.3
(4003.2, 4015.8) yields 24.3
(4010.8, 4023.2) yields 25.7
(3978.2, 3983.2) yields 24.3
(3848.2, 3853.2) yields 23.6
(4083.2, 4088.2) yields 25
